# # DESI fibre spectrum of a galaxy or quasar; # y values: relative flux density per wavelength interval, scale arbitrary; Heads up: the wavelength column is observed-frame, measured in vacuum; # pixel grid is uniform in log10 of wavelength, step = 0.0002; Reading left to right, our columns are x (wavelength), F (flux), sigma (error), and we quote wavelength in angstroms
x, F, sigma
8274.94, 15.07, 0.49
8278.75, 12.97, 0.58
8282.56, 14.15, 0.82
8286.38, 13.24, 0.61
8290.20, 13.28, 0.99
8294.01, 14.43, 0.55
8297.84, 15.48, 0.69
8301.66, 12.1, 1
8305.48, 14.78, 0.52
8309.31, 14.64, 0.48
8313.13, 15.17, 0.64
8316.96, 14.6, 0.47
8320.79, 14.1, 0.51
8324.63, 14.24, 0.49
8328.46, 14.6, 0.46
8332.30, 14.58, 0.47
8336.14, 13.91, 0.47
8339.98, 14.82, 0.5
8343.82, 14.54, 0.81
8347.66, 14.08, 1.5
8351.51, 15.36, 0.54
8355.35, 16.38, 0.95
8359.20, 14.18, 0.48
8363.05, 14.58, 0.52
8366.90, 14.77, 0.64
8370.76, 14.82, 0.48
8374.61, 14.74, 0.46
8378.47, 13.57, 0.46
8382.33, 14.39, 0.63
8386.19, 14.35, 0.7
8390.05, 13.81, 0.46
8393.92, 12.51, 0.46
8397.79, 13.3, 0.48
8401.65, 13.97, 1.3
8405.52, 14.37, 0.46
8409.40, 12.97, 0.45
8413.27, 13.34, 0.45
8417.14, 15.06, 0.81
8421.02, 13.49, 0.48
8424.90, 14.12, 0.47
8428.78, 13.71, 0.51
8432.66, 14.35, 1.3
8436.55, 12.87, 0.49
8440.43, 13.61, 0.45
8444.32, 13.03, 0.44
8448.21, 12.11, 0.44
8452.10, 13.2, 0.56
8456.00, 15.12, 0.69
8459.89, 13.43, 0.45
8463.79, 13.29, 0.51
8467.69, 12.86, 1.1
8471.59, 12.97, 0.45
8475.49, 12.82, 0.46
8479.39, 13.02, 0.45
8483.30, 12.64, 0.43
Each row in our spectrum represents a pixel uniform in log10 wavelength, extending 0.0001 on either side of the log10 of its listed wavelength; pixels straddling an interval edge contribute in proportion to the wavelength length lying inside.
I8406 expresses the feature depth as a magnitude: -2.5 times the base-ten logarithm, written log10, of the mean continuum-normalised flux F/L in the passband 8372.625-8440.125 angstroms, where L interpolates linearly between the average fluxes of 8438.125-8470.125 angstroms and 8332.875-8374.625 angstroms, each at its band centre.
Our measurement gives 0.01 mag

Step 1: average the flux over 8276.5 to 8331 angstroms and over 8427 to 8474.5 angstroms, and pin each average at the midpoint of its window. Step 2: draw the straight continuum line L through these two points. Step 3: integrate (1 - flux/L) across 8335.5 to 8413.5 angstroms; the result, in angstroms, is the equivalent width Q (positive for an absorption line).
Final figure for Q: -2.7 angstroms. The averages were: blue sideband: 14.1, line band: 14.3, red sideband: 13.4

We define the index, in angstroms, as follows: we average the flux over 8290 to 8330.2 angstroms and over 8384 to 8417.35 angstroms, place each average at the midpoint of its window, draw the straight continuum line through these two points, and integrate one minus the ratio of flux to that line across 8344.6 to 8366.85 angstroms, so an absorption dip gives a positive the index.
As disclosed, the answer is -1.4 angstroms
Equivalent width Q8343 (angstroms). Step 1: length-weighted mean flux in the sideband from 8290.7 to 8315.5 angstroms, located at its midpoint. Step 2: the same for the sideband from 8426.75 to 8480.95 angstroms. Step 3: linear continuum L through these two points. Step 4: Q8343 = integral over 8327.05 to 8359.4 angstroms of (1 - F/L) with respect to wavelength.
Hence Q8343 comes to -1.5 angstroms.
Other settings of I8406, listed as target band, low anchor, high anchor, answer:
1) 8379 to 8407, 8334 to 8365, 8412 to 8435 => 0.04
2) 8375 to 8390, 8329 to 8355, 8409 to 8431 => 0.01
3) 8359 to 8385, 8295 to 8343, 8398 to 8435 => -0.02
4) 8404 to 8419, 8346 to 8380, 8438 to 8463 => 0.01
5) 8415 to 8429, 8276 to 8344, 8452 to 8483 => -0.04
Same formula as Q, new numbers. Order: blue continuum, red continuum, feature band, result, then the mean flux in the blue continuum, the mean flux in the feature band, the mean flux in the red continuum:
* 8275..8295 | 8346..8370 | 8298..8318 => -0.37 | 13.7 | 14.4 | 14.9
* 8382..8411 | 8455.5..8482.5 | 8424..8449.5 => 0.06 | 13.7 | 13.4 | 13.2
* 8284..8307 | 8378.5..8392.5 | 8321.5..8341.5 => -0.66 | 13.9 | 14.4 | 14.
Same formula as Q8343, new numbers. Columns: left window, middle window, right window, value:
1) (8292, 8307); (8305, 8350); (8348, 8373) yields 0.1 angstroms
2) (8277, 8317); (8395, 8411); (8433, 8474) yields -0.1 angstroms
